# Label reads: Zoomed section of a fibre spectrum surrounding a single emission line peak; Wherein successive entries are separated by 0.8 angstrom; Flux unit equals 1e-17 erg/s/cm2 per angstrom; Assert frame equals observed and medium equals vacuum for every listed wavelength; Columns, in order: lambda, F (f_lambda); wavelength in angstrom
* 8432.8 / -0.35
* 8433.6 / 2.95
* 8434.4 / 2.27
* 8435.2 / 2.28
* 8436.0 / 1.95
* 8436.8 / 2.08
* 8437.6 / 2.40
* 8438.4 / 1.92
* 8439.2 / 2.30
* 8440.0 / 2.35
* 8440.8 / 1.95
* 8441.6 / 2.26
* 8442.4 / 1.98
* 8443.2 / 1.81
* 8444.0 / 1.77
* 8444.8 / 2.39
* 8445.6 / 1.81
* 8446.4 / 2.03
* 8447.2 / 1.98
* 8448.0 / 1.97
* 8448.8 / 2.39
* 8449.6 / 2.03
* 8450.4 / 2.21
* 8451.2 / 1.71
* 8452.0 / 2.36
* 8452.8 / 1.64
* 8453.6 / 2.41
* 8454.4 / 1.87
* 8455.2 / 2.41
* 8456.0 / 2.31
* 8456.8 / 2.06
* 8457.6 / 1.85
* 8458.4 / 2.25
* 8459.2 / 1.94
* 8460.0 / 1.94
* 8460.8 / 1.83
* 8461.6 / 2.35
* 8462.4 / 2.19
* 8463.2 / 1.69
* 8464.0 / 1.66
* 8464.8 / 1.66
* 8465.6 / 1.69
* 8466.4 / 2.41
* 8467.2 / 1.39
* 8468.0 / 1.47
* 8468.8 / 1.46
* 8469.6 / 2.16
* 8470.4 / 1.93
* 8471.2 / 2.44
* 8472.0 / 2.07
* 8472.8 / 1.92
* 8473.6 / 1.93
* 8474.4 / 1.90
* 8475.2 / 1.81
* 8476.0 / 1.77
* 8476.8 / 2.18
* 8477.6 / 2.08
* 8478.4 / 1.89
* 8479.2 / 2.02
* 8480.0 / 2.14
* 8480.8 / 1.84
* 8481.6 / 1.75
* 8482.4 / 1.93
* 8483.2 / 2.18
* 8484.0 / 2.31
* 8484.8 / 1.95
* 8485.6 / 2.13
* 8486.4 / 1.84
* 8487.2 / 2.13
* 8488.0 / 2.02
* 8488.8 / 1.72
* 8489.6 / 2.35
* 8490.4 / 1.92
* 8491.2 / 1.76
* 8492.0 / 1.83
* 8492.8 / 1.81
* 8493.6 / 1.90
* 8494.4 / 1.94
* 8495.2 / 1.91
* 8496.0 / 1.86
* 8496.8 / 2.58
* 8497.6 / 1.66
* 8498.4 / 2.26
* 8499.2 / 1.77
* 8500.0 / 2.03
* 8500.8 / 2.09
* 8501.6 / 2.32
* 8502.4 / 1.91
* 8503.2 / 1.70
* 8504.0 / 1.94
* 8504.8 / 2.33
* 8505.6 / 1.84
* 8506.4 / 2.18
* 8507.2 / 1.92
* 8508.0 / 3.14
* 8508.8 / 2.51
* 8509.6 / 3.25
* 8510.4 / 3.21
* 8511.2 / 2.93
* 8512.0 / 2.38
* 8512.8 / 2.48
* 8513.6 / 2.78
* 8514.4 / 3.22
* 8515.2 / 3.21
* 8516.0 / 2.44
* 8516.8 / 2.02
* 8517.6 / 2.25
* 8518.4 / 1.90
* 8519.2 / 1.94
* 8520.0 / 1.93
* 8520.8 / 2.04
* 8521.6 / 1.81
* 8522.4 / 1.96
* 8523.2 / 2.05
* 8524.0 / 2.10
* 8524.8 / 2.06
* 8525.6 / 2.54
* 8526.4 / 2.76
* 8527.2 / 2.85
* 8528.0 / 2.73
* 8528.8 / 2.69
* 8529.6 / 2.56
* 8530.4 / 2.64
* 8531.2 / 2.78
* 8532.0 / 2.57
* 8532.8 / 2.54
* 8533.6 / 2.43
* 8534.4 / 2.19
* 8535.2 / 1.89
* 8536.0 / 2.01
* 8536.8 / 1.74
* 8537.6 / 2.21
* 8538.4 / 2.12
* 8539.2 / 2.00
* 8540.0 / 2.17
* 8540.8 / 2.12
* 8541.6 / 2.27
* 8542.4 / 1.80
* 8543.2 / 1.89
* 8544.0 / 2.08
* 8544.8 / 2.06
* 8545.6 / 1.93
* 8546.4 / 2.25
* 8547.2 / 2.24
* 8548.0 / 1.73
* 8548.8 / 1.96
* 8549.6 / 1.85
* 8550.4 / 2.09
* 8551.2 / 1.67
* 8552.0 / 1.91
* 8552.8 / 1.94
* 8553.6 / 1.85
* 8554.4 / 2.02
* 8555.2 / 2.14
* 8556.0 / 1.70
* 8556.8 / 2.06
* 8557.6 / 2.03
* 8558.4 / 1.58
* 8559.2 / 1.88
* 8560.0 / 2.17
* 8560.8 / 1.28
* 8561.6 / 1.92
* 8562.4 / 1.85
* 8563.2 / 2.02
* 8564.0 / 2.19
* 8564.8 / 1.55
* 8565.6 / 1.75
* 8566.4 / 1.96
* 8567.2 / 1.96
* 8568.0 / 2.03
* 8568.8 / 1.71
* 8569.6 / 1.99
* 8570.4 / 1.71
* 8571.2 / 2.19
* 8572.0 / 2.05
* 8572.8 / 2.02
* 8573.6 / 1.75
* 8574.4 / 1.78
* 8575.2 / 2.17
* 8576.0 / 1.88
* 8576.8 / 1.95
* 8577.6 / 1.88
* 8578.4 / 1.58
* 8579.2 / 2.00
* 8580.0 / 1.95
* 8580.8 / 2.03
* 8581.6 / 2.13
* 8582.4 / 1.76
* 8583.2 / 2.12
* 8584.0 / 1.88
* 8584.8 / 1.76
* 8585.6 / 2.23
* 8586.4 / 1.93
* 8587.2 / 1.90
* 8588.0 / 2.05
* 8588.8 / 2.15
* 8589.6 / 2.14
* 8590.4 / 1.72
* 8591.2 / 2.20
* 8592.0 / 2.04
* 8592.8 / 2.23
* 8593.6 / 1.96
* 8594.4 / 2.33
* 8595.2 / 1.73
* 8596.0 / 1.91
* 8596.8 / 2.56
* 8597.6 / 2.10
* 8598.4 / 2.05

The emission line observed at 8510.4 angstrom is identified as [S II]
